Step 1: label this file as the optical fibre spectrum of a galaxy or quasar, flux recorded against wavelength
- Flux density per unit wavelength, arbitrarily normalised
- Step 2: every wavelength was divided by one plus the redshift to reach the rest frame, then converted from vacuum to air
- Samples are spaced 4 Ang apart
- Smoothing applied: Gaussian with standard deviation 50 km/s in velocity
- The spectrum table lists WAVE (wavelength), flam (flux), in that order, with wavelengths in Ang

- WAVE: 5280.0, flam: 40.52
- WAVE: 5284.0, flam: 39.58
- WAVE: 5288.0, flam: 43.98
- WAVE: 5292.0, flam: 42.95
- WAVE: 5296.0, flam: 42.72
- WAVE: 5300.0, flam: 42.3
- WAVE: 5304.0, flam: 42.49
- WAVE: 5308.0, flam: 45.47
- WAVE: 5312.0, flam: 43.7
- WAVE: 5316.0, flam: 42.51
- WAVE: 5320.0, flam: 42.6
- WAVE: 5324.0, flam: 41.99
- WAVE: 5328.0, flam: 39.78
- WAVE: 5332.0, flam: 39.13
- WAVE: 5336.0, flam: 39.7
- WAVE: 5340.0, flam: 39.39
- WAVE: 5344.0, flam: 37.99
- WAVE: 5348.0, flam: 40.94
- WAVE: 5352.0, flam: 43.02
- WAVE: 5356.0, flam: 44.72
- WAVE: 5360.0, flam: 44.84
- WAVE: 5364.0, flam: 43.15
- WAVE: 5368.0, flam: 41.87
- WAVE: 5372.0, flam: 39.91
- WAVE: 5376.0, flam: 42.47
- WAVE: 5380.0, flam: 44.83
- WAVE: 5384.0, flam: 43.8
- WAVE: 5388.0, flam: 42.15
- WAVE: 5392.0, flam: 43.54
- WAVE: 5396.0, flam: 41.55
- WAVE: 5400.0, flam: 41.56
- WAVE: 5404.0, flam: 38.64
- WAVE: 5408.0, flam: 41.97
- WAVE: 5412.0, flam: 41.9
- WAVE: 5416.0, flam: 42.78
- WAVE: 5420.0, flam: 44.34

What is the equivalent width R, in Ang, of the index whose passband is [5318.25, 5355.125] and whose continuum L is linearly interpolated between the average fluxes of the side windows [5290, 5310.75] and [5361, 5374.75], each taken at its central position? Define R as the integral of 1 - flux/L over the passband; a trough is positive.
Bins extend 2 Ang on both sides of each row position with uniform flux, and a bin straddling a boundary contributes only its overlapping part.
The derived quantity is 1.6 Ang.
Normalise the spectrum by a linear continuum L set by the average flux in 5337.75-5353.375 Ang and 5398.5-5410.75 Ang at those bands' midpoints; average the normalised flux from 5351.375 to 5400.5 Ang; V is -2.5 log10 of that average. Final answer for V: -0.063 mag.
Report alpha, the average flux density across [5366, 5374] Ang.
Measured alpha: 40.9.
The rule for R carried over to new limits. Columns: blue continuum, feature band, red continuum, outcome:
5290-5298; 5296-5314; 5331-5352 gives -0.55 Ang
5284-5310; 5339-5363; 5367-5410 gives 0.26 Ang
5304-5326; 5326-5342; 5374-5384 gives 1.41 Ang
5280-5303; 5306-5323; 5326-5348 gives -1.14 Ang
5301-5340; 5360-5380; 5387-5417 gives -0.33 Ang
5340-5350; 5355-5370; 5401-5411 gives -1.43 Ang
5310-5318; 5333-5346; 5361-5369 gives 1.20 Ang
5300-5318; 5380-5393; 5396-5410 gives -0.66 Ang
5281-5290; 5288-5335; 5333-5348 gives -2.10 Ang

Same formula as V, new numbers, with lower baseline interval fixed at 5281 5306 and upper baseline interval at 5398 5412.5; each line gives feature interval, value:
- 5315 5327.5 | 0.00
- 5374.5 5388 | -0.06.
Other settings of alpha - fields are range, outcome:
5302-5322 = 43.4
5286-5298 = 43.2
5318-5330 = 41.5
